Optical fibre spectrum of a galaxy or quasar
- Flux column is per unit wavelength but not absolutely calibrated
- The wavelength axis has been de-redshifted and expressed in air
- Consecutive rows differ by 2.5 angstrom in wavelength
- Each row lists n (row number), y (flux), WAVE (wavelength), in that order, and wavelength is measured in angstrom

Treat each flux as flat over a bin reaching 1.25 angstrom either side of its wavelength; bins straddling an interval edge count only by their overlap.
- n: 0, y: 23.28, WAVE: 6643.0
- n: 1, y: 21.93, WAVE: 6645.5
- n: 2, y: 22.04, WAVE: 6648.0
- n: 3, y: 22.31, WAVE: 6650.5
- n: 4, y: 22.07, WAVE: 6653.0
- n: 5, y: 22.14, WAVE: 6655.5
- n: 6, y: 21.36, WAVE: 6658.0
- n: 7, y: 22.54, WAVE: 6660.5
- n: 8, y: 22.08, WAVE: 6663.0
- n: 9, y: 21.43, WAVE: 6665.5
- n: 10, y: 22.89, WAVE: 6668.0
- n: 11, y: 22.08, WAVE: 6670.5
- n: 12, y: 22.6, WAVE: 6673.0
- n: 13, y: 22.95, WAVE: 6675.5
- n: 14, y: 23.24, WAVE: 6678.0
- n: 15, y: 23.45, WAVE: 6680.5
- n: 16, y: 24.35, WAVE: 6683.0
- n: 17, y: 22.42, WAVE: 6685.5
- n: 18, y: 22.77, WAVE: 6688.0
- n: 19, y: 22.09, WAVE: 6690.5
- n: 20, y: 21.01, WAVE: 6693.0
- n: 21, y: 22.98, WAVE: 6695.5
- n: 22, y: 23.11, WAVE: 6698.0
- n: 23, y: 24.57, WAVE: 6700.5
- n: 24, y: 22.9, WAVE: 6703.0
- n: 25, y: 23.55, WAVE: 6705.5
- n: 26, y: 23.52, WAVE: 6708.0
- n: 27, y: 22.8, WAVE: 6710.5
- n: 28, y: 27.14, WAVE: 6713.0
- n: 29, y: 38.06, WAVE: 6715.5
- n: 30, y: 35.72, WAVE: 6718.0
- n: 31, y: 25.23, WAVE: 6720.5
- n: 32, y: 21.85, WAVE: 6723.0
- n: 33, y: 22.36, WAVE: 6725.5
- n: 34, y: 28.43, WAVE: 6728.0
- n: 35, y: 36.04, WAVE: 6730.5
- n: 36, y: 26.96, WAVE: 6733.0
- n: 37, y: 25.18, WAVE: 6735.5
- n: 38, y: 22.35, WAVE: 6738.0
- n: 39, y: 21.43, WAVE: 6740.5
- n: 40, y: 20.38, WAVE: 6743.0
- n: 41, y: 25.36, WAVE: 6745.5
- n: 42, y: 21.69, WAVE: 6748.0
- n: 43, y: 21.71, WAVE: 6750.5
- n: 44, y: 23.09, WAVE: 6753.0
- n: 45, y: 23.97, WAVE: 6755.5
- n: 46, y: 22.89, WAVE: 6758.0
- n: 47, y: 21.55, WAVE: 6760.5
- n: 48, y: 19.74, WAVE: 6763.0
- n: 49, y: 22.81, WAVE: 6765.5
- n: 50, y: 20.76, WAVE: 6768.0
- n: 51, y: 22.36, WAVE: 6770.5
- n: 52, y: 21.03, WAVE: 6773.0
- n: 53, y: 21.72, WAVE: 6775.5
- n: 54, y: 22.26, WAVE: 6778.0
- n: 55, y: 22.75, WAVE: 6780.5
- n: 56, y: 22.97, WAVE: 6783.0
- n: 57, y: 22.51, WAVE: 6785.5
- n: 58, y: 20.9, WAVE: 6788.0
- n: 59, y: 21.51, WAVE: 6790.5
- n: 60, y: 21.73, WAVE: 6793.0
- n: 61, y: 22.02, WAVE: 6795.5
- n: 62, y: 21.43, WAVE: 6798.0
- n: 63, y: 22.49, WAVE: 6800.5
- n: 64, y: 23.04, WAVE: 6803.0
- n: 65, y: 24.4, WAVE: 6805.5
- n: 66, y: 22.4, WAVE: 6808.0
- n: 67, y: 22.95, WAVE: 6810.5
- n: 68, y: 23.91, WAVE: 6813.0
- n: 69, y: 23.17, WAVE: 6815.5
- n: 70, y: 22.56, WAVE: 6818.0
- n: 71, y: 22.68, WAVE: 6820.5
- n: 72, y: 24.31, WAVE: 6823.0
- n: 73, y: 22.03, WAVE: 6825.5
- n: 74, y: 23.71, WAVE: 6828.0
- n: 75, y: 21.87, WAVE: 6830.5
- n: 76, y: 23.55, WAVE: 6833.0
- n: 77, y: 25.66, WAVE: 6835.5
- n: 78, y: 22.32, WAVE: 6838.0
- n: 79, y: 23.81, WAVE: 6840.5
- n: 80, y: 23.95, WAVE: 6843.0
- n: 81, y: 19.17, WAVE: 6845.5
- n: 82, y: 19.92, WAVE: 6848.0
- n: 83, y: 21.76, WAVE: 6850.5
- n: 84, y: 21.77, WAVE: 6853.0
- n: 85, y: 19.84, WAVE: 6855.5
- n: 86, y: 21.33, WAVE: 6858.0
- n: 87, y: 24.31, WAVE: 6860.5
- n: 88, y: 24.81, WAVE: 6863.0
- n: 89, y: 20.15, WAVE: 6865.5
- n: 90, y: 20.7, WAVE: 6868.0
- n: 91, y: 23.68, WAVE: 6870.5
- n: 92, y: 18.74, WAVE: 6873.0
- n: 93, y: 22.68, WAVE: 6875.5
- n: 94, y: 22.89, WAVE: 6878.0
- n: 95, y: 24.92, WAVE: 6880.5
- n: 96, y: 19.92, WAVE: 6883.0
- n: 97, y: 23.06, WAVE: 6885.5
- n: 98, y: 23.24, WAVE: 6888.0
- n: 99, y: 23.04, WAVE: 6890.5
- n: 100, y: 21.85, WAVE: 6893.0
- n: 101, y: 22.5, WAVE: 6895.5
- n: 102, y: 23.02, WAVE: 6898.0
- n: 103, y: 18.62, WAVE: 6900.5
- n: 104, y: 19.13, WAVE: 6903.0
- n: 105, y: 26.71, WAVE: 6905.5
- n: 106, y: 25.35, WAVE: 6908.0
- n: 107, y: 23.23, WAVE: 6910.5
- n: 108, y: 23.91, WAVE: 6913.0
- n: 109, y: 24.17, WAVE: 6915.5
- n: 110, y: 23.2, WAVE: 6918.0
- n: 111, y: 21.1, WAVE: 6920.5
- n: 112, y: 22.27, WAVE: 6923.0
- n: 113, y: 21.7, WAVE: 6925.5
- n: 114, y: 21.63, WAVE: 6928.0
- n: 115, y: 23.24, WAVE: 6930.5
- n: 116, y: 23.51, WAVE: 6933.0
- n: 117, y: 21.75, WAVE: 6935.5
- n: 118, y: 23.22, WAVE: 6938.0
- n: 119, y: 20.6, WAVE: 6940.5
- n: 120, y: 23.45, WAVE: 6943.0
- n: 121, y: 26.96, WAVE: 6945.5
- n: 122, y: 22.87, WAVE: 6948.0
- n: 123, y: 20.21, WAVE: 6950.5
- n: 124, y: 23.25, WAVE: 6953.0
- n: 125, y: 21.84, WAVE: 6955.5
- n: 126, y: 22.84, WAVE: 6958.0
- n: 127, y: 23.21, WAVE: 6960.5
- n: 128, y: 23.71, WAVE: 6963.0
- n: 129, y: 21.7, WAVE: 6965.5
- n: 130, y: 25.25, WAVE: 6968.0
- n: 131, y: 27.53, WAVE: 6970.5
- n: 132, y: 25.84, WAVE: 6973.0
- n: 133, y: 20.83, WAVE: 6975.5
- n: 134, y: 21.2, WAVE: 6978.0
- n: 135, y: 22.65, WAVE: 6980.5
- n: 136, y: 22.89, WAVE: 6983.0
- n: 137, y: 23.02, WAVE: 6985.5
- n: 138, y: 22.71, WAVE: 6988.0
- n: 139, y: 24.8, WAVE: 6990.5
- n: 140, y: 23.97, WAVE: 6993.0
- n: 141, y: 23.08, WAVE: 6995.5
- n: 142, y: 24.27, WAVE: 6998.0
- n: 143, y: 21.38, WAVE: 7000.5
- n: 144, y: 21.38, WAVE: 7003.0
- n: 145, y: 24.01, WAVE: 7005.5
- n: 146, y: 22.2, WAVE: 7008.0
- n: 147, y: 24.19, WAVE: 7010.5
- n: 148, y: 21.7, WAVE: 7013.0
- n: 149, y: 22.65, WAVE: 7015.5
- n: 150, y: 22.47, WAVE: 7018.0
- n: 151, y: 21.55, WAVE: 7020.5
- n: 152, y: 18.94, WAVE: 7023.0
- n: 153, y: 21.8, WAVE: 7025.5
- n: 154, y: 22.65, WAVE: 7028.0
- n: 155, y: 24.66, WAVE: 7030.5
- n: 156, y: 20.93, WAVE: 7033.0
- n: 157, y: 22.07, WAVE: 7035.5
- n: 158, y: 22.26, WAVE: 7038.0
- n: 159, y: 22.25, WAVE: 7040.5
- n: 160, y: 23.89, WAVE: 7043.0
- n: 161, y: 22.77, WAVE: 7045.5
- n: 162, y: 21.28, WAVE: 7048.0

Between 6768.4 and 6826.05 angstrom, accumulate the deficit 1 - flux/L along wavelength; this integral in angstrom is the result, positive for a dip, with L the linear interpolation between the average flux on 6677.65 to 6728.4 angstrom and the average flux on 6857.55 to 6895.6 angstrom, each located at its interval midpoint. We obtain 2.5 angstrom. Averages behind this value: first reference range 24.8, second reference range 22.4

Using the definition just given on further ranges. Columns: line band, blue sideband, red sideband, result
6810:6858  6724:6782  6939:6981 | 1.52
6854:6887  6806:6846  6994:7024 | 1.20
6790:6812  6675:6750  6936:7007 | 1.58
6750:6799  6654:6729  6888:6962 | 3.27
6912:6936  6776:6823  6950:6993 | 0.39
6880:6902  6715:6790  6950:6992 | 1.28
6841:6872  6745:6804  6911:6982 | 1.01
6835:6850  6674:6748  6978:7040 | 0.98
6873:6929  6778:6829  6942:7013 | 1.02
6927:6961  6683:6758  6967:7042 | 0.71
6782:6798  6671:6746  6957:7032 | 1.57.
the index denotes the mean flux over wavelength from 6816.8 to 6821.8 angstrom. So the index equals 22.6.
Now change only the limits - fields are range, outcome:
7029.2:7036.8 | 22.6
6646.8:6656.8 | 22.1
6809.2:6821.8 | 23.1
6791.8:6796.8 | 21.9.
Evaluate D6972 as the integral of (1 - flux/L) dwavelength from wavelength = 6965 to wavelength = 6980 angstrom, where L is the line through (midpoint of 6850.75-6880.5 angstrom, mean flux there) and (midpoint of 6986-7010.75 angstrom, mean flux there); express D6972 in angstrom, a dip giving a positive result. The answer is -0.6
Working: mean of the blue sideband 22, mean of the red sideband 23.2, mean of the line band 23.8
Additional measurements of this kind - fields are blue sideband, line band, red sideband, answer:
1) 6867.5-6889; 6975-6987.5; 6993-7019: 0.3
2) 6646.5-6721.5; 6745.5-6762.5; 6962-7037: 0.8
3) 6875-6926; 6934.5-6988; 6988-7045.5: -1.0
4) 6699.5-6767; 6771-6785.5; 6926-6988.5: 1.4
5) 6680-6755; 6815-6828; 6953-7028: 0.6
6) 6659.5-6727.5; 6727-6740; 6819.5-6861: -2.1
